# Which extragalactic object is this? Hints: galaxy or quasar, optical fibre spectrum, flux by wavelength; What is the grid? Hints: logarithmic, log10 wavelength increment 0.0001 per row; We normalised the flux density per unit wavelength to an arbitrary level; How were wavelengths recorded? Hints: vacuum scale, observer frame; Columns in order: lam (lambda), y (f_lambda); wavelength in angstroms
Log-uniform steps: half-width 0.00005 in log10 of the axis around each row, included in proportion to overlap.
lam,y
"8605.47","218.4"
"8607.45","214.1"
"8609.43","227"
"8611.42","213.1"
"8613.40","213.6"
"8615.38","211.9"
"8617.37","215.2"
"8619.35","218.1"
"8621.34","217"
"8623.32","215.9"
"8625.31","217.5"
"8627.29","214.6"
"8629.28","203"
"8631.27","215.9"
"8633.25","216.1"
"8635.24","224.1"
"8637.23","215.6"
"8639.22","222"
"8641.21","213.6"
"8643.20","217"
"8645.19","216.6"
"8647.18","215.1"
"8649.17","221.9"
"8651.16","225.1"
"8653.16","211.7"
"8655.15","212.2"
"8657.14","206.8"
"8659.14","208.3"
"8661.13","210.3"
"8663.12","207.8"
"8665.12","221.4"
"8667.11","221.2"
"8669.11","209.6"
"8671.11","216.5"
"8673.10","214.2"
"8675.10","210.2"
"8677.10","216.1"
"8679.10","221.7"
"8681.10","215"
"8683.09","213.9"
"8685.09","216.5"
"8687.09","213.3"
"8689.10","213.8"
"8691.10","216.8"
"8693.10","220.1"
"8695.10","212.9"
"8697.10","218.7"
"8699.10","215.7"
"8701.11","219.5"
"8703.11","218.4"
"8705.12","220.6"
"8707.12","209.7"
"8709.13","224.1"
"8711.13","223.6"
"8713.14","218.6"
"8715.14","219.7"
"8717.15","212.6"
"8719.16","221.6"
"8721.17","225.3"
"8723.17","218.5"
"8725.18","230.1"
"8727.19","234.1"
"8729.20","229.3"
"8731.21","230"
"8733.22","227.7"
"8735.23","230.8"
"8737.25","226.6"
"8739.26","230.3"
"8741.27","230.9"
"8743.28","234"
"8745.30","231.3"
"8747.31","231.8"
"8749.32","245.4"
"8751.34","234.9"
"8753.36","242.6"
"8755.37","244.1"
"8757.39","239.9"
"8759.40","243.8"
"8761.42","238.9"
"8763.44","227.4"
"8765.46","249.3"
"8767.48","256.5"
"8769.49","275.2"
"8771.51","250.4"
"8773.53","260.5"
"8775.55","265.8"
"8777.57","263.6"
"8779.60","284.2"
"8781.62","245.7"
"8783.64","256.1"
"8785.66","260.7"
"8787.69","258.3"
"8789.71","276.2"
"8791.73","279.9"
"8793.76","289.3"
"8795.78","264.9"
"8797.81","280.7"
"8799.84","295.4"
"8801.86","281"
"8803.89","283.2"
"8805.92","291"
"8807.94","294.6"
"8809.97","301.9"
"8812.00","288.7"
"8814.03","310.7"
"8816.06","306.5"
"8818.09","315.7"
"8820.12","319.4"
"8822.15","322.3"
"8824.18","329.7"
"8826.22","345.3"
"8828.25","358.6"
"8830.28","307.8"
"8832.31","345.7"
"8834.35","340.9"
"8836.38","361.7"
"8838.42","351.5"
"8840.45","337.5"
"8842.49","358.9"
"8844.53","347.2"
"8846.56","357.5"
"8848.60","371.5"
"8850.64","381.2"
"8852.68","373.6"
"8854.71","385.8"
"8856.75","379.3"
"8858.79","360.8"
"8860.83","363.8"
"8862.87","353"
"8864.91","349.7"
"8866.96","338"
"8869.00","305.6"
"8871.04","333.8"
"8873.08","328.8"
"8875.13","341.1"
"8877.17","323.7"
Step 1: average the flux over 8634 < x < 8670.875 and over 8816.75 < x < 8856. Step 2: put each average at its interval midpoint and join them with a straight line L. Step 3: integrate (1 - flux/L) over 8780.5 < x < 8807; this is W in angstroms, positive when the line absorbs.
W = 3.61 angstroms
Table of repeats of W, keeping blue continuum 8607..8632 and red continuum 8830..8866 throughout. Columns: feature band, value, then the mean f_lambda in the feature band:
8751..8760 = 1.8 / 242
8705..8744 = 7.8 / 225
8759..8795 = 6.1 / 260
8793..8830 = 3.4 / 305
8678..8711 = 5.6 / 217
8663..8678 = 1.9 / 215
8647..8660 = 1.2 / 214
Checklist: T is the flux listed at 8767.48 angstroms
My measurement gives 256.5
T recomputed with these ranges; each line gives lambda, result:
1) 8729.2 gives 229.3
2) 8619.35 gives 218.1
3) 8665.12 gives 221.4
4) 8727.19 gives 234.1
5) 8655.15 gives 212.2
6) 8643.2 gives 217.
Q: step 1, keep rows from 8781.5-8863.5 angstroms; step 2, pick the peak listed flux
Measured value 385.8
